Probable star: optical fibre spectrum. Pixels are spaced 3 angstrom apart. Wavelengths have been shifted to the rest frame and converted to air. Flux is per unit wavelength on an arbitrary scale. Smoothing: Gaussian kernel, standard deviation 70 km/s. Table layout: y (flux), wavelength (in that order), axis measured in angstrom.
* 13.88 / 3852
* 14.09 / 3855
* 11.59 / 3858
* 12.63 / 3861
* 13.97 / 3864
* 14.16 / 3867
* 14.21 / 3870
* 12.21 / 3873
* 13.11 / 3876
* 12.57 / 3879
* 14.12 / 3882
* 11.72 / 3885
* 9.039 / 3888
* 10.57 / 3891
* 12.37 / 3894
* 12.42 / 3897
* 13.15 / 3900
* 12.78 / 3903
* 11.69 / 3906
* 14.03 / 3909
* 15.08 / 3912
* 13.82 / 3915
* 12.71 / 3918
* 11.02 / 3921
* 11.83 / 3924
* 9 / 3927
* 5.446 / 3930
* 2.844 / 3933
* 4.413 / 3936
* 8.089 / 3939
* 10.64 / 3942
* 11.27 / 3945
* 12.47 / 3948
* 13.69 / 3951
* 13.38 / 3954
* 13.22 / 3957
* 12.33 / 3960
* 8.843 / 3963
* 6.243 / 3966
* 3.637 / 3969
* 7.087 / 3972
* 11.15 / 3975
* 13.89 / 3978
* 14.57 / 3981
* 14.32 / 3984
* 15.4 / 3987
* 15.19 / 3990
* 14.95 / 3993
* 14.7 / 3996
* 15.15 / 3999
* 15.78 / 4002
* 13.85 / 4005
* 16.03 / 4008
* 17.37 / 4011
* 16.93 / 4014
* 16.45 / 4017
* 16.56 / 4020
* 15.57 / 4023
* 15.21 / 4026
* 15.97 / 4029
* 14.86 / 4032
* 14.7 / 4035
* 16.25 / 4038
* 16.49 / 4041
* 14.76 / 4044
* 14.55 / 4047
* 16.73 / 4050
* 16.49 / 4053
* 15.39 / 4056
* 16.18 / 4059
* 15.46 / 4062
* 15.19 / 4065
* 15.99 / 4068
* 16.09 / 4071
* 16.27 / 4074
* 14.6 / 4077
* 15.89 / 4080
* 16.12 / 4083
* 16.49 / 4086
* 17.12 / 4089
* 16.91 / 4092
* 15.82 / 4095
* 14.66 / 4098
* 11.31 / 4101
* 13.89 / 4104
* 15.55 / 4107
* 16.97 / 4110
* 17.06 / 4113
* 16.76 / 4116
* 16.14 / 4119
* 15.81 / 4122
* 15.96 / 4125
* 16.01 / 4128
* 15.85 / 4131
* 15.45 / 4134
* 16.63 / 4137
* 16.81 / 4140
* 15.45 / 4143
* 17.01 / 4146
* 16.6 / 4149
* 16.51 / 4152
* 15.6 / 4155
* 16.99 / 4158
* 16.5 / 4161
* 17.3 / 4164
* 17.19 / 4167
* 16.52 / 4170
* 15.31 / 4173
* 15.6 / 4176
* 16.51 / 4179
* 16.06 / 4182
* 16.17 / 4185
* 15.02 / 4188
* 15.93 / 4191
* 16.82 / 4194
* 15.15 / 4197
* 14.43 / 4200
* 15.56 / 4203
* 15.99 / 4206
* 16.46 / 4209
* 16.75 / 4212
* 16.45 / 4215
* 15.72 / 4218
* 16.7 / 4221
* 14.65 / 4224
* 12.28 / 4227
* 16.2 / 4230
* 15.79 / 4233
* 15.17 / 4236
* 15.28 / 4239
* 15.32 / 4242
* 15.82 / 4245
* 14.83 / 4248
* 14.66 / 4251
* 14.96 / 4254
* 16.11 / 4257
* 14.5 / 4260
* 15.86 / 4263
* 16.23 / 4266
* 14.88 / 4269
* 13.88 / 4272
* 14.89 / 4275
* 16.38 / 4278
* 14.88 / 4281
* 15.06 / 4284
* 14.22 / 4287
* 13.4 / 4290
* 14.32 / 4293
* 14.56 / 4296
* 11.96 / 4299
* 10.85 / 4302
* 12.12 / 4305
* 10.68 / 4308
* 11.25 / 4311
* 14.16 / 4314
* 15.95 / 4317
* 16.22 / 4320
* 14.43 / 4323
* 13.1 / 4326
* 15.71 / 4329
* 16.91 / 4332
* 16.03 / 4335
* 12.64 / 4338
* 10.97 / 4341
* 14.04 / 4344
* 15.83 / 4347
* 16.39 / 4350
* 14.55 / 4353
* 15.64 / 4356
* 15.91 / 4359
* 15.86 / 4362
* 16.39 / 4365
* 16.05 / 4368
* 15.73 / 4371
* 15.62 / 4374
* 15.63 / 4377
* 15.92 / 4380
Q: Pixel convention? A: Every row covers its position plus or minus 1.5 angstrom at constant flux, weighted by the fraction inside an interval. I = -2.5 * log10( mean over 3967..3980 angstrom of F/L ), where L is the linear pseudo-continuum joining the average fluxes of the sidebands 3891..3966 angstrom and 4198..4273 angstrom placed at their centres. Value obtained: 0.28 mag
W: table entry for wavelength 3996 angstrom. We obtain 14.7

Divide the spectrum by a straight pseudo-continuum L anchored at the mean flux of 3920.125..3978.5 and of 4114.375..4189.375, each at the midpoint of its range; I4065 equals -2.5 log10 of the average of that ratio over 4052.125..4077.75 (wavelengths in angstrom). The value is -0.183 mag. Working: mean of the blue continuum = 9.43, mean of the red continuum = 16.2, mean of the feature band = 15.8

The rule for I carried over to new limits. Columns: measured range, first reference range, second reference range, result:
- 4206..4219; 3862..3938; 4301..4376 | -0.19 mag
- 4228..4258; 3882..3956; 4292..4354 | -0.15 mag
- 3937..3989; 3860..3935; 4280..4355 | 0.09 mag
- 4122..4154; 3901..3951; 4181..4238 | -0.13 mag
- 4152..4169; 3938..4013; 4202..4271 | -0.14 mag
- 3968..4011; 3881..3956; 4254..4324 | -0.16 mag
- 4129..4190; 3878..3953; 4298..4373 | -0.24 mag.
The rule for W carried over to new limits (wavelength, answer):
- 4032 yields 14.86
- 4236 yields 15.17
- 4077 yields 14.6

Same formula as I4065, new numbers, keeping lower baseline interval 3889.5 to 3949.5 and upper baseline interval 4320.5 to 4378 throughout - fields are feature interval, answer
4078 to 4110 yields -0.23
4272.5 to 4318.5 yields 0.07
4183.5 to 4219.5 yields -0.16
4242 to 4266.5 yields -0.08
